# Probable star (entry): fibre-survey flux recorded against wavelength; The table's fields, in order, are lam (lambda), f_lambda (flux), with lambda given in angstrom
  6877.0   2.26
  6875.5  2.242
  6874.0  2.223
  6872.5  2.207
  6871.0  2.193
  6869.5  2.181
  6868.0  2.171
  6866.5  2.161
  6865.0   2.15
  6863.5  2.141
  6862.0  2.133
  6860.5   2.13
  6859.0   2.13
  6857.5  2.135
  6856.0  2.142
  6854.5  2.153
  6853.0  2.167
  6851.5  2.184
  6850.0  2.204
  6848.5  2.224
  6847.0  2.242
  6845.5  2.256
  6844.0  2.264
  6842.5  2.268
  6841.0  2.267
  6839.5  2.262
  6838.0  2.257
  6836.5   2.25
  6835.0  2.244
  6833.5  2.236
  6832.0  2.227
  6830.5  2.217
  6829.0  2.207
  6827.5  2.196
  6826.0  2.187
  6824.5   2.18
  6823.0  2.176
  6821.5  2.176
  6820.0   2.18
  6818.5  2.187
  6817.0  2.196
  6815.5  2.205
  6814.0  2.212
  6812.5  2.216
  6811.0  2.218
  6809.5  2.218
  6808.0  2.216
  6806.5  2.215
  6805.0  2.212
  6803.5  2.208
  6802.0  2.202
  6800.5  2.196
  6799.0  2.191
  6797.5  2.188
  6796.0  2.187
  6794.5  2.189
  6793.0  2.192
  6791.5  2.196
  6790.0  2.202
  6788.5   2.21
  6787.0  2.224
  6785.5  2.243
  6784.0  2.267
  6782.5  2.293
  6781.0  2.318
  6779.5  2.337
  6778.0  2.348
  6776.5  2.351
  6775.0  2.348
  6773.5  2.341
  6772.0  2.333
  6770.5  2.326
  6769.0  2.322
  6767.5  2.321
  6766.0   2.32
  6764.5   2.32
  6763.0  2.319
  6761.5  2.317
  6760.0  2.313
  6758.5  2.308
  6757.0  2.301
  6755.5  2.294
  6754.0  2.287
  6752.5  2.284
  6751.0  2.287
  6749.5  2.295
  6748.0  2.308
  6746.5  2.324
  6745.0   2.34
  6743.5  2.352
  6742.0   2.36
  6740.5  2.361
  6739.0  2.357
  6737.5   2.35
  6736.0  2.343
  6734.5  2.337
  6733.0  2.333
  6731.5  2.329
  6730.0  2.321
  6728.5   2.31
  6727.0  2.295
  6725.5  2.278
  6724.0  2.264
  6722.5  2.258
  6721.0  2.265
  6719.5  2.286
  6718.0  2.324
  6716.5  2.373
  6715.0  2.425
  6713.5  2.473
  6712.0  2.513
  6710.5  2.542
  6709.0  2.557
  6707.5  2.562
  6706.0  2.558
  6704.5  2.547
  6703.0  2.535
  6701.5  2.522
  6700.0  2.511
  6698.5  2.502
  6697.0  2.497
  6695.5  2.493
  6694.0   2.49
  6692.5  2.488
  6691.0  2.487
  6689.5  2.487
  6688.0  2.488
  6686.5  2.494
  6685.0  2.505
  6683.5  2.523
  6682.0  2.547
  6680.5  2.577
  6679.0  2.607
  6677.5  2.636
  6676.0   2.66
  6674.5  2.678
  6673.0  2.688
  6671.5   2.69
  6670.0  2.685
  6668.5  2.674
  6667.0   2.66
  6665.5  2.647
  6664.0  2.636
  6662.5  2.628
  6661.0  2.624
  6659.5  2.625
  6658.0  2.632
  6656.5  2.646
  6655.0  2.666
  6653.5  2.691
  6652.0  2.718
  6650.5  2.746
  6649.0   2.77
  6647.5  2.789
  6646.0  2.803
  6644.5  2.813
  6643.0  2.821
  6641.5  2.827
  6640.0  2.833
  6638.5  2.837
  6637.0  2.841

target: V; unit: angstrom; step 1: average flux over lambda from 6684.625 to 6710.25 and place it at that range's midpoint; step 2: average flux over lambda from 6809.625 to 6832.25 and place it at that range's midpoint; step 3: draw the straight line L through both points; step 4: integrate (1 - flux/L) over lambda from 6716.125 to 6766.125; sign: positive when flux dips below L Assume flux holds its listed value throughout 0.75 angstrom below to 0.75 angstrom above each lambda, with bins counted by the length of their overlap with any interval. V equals 1.8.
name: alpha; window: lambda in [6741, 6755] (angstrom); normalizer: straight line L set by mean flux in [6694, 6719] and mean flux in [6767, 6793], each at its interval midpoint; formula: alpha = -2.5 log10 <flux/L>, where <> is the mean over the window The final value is 0.03 mag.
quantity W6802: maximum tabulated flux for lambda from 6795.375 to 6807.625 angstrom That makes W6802 2.215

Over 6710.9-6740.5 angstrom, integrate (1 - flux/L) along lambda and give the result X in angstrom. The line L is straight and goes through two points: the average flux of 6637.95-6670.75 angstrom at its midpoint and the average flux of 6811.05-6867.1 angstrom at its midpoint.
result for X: 2.06 angstrom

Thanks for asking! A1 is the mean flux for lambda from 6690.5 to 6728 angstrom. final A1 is 2.44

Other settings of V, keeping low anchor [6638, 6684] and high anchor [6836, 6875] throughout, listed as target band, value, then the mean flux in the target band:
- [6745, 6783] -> 1.7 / 2.32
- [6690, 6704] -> 0.5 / 2.5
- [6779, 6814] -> 1.8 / 2.22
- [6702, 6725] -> 1.1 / 2.43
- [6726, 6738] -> 0.9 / 2.33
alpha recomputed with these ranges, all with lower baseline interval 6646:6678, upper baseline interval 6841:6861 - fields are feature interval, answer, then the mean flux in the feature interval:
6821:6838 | 0.02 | 2.21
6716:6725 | 0.11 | 2.29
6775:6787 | 0.03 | 2.31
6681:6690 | 0.05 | 2.51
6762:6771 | 0.04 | 2.32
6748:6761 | 0.07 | 2.3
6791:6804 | 0.07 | 2.19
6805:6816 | 0.04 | 2.21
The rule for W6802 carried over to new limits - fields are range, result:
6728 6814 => 2.361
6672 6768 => 2.688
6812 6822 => 2.216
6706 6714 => 2.562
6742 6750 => 2.36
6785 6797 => 2.243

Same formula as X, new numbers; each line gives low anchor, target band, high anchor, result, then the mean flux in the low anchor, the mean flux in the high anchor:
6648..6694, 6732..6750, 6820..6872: 0.82 angstrom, 2.62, 2.2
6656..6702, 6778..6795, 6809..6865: 0.55 angstrom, 2.58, 2.2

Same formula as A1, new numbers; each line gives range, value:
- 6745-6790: 2.3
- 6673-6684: 2.61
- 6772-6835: 2.23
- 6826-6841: 2.23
